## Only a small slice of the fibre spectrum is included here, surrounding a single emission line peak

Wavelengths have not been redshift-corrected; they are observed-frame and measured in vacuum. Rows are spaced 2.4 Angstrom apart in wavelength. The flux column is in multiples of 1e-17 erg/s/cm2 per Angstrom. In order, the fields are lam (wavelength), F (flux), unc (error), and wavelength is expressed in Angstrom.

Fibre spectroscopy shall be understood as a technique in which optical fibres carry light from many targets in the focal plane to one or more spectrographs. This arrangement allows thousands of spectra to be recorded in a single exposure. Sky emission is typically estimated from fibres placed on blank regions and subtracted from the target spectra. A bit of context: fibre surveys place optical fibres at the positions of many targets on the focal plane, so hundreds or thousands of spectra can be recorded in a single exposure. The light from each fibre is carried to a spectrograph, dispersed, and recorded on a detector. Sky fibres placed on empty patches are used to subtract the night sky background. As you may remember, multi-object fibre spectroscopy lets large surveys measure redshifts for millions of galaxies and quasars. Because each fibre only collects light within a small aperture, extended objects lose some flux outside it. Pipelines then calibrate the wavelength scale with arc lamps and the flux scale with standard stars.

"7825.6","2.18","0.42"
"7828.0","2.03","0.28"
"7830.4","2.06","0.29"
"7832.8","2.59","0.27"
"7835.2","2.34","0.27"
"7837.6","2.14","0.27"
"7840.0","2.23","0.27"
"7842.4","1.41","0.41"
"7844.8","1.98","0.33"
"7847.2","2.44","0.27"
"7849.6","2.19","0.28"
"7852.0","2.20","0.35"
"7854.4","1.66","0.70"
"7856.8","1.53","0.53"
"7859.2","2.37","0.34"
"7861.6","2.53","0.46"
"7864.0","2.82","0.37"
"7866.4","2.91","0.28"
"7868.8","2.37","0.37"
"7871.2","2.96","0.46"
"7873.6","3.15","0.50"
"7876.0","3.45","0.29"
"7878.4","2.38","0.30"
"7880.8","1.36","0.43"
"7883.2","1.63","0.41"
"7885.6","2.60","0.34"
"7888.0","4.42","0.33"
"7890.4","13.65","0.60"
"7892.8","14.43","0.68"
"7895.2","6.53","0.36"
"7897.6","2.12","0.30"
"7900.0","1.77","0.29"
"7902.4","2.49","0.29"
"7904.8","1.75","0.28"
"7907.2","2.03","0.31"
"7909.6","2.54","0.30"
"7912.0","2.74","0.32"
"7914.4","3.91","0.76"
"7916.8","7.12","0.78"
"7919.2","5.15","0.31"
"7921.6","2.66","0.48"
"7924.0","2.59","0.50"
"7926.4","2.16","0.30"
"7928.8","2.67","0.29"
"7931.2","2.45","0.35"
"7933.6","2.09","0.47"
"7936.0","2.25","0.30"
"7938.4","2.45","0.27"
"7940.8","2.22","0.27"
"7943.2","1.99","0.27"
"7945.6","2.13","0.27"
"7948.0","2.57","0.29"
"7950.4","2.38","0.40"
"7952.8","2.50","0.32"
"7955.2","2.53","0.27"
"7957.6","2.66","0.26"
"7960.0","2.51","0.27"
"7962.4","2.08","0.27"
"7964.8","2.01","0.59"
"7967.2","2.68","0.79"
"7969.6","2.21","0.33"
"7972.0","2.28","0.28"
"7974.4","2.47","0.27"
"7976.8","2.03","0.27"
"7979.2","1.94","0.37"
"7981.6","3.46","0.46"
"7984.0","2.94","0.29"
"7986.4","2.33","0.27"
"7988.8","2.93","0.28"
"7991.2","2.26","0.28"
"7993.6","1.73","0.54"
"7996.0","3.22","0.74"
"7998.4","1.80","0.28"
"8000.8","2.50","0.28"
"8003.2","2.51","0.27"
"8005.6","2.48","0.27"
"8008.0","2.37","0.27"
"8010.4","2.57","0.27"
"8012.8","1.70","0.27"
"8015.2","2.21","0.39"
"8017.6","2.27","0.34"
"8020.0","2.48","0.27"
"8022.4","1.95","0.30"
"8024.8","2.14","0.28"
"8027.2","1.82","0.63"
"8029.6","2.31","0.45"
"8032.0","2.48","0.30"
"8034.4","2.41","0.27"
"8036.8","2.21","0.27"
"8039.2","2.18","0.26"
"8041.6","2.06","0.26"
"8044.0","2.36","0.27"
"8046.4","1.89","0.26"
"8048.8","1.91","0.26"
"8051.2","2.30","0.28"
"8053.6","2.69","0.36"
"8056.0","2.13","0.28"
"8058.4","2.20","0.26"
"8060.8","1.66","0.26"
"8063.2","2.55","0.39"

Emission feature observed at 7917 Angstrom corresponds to [N II]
